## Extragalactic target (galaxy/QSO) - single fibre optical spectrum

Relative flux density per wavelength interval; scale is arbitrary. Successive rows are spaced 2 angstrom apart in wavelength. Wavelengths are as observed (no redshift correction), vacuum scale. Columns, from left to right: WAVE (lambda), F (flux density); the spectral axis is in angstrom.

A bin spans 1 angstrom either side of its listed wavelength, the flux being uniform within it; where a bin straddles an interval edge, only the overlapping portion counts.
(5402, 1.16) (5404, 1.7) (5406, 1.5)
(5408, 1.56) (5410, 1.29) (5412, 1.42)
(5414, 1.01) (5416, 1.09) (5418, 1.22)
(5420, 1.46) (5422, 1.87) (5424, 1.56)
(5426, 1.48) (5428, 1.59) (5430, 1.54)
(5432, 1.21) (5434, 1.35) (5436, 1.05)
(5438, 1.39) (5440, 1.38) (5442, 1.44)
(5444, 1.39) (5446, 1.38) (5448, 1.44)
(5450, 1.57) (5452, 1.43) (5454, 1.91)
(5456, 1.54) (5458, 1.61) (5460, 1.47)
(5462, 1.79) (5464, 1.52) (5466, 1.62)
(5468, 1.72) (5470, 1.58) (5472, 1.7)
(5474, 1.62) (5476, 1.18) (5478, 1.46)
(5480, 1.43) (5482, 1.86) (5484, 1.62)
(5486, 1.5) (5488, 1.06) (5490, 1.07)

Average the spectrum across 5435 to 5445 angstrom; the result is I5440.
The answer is 1.33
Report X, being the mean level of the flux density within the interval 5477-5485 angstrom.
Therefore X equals 1.59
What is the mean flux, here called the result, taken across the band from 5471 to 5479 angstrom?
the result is 1.49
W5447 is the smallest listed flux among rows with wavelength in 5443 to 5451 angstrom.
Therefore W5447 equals 1.38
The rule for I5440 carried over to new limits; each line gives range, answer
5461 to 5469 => 1.66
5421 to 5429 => 1.62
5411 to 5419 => 1.19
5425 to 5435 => 1.43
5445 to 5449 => 1.41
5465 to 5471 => 1.64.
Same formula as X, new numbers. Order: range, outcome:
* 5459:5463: 1.63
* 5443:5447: 1.38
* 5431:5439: 1.25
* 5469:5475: 1.63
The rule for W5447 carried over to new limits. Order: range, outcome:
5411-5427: 1.01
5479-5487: 1.43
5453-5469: 1.47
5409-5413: 1.29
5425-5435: 1.21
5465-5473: 1.58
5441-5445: 1.39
